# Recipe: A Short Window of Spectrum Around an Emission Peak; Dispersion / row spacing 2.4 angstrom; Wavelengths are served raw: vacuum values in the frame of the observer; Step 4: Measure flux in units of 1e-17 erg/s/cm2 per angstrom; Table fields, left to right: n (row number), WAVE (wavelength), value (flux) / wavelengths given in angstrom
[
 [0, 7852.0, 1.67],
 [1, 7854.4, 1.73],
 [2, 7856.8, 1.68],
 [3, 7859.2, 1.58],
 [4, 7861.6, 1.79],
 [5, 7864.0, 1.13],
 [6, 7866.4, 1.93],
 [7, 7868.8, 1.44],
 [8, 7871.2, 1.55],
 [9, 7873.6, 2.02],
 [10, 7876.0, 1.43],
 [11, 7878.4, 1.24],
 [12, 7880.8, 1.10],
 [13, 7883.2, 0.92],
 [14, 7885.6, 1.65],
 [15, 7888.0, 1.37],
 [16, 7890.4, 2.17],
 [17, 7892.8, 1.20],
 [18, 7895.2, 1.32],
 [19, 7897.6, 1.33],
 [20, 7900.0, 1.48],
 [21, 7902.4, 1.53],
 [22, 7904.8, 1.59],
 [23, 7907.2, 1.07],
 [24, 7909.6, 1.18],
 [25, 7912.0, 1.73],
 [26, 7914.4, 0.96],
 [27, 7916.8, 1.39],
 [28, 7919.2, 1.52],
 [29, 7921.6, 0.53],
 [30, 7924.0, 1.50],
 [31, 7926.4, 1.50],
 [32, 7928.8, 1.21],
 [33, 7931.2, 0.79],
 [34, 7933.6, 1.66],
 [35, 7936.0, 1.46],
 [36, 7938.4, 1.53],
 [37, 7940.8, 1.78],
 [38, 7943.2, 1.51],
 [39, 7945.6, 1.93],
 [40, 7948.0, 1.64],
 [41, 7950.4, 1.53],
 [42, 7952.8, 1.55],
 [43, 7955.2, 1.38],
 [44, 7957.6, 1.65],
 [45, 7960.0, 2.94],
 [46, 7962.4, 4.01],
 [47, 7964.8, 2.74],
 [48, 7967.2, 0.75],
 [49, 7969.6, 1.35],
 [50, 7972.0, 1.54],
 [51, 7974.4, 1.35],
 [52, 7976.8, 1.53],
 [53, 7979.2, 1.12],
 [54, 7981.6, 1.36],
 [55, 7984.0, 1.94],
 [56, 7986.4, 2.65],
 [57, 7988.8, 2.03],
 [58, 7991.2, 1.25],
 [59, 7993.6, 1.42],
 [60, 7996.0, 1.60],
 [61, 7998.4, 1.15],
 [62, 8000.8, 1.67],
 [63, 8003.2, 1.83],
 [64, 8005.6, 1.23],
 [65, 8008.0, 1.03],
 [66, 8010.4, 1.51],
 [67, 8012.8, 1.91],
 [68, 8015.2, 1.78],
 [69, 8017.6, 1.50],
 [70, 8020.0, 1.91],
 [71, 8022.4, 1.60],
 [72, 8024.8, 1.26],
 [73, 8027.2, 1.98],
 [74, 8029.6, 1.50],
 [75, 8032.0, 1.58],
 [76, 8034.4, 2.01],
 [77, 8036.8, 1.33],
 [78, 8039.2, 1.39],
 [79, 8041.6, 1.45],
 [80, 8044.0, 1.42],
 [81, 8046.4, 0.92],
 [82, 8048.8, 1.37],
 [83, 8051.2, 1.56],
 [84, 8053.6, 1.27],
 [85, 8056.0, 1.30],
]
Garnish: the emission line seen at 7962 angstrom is H-alpha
